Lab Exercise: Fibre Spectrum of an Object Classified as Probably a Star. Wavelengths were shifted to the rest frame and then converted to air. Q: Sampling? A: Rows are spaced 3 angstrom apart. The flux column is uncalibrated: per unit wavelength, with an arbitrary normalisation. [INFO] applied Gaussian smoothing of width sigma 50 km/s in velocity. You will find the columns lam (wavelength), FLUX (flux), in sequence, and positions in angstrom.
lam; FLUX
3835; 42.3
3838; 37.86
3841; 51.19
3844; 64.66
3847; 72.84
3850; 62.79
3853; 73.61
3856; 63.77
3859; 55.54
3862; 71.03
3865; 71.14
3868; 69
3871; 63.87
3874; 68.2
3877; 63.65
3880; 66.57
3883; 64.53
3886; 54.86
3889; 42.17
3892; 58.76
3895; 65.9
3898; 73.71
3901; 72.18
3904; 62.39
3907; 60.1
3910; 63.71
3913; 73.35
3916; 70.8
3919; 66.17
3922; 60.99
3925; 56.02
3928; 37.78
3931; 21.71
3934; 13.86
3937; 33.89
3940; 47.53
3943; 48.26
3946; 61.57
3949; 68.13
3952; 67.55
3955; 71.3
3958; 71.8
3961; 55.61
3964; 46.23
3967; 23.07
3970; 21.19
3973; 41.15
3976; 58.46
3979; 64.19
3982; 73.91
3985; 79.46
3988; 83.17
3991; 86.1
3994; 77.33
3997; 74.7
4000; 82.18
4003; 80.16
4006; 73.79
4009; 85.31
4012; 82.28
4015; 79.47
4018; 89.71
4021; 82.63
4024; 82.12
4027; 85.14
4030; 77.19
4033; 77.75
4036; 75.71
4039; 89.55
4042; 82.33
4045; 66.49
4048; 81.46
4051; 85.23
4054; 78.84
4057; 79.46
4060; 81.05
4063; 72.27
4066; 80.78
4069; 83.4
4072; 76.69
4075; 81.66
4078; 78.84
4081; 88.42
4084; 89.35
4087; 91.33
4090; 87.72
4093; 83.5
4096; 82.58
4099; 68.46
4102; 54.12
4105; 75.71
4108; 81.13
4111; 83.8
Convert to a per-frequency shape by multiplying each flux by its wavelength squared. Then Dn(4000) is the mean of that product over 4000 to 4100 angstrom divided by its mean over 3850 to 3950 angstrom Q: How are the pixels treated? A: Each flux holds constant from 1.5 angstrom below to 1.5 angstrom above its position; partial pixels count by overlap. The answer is 1.5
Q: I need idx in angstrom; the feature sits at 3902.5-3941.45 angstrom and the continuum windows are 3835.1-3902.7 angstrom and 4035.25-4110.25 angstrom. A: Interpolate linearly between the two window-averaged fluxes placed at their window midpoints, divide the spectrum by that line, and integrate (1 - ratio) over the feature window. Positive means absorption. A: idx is 9.0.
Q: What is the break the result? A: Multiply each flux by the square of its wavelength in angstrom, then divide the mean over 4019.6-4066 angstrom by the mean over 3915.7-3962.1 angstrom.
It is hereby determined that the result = 1.59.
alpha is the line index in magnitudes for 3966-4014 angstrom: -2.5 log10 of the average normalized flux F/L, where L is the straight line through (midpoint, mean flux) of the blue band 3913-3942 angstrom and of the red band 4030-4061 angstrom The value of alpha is -0.06 mag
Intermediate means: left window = 46.9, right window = 79.6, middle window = 68.5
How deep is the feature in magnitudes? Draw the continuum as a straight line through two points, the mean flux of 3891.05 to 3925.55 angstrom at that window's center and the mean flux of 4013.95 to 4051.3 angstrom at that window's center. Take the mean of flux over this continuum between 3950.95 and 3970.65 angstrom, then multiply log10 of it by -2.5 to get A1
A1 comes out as 0.35 mag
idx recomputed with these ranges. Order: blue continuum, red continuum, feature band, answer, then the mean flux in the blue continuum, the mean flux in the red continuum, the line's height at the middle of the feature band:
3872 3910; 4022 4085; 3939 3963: 2.8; 62.8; 80.6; 69.4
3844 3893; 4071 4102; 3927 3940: 7.6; 64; 81.6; 69.2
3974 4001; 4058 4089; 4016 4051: -1.0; 74.7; 82.4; 78.8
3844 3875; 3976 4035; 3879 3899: 2.6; 67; 79.2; 69.5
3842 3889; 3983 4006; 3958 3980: 8.9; 64.8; 79.9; 76.9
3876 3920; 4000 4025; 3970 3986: 3.7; 63.9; 81.9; 76.5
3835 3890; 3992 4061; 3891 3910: 0.1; 61.7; 80.5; 66.1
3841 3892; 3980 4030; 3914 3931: 3.6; 63.7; 80.8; 70.6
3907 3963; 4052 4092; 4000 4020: -3.4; 55.1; 82.3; 70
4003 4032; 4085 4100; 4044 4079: 1.6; 81.8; 83.4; 82.7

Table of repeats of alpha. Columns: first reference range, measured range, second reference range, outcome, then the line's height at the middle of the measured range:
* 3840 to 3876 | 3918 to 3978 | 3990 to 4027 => 0.47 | 75.1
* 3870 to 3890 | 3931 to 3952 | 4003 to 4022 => 0.49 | 70.7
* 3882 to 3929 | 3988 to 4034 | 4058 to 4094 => -0.09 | 74.8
